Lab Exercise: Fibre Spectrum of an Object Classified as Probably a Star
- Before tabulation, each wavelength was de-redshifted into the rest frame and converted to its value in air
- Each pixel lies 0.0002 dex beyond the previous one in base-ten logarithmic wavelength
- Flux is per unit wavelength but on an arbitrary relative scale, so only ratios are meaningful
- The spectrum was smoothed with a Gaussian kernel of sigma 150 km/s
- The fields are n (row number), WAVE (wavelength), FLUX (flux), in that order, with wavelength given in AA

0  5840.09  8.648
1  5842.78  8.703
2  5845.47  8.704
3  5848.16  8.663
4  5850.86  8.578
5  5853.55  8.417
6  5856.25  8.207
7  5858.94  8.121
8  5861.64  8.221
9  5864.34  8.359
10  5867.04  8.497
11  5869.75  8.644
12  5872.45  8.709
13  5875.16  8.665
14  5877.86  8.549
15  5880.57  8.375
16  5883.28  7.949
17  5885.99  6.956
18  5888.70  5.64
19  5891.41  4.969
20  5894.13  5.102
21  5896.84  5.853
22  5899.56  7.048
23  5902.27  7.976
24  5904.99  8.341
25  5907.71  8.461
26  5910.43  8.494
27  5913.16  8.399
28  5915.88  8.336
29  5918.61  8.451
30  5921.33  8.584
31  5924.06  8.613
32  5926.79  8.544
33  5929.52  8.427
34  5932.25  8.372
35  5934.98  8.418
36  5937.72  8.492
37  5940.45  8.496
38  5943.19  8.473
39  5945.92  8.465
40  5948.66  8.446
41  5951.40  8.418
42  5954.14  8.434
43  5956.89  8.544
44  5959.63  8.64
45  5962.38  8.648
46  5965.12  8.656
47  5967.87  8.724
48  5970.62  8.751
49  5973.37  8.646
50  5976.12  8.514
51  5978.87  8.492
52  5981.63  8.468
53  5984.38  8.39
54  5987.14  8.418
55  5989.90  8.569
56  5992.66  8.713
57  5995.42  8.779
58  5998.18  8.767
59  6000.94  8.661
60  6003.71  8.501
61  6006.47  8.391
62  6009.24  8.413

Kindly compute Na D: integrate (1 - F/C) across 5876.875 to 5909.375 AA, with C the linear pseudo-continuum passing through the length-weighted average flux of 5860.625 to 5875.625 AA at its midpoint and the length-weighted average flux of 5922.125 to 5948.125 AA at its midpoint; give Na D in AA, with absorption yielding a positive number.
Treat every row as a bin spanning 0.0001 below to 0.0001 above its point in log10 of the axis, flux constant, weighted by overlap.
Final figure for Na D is 5.35 AA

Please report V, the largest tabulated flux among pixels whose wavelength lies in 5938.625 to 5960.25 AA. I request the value 8.64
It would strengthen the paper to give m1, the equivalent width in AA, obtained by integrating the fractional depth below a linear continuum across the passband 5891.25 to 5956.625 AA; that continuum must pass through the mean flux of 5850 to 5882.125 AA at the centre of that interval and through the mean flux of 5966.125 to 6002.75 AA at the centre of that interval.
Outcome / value 3.6 AA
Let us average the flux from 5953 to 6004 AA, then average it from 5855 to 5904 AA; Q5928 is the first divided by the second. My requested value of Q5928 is 1.14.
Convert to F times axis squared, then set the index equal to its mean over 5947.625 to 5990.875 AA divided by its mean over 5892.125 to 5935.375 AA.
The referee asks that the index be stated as 1.1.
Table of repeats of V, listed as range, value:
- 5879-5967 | 8.656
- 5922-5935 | 8.613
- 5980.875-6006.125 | 8.779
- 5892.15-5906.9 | 8.341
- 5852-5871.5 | 8.644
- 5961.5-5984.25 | 8.751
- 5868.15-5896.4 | 8.709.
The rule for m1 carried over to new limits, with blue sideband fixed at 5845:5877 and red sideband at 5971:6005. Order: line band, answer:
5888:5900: 4.1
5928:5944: 0.2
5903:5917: 0.2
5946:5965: 0.1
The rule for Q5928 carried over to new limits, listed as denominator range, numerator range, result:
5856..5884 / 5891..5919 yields 0.89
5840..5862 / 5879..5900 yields 0.76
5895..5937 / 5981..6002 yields 1.06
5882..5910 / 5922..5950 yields 1.23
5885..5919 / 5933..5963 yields 1.18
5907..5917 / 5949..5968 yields 1.02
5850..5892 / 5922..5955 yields 1.06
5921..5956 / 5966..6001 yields 1.02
